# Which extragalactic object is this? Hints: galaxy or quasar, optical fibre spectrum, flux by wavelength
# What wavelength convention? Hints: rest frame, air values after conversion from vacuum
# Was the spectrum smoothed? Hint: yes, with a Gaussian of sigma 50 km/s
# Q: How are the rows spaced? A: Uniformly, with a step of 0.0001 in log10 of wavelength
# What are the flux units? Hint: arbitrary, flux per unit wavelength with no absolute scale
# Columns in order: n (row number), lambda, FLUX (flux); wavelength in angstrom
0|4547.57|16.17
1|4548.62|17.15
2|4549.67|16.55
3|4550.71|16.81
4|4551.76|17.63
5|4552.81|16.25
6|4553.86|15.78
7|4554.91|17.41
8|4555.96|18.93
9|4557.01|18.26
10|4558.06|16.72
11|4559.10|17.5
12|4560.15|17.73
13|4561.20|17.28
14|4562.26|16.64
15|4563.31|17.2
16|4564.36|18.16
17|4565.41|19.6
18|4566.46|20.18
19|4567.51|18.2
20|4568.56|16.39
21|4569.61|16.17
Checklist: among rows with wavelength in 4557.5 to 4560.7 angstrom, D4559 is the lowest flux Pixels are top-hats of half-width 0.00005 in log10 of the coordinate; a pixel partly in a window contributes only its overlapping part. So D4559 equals 16.72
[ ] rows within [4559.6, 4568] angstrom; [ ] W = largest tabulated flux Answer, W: 20.18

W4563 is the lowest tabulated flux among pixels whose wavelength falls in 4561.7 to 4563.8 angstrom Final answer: 16.64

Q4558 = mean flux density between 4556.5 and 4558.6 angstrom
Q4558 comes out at 17.6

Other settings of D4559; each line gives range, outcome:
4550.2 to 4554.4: 15.78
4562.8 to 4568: 17.2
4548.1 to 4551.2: 16.55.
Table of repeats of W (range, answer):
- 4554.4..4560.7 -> 18.93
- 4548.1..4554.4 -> 17.63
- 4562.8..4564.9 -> 18.16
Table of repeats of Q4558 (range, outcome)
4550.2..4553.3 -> 16.9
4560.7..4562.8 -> 16.9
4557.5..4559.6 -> 17.2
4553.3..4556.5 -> 17.3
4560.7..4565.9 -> 17.7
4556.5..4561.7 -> 17.5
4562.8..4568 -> 18.7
